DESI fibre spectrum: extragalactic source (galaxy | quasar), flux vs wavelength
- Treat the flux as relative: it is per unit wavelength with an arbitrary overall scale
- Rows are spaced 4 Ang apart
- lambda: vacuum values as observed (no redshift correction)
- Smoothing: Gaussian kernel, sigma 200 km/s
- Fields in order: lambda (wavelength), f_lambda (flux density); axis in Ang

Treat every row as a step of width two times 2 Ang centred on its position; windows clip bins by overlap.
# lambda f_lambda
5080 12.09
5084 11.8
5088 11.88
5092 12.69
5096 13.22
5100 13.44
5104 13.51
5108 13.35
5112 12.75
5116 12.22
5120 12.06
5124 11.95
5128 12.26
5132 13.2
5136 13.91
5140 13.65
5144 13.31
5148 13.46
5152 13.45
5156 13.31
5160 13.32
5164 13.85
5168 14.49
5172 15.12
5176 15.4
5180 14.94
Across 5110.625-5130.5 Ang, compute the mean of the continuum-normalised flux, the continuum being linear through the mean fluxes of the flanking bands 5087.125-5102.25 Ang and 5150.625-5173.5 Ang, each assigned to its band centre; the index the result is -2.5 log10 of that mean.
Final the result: 0.09 mag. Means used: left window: 12.9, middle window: 12.3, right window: 13.9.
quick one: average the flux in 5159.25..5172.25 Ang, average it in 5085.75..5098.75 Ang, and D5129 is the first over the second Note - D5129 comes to 1.12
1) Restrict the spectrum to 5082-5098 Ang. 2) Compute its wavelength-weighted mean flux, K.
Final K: 12.4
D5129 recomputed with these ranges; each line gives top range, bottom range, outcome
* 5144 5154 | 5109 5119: 1.07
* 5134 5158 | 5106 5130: 1.09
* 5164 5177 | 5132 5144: 1.09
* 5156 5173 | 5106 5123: 1.12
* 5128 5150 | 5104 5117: 1.04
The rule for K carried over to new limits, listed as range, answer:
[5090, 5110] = 13.2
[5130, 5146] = 13.5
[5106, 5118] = 12.8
